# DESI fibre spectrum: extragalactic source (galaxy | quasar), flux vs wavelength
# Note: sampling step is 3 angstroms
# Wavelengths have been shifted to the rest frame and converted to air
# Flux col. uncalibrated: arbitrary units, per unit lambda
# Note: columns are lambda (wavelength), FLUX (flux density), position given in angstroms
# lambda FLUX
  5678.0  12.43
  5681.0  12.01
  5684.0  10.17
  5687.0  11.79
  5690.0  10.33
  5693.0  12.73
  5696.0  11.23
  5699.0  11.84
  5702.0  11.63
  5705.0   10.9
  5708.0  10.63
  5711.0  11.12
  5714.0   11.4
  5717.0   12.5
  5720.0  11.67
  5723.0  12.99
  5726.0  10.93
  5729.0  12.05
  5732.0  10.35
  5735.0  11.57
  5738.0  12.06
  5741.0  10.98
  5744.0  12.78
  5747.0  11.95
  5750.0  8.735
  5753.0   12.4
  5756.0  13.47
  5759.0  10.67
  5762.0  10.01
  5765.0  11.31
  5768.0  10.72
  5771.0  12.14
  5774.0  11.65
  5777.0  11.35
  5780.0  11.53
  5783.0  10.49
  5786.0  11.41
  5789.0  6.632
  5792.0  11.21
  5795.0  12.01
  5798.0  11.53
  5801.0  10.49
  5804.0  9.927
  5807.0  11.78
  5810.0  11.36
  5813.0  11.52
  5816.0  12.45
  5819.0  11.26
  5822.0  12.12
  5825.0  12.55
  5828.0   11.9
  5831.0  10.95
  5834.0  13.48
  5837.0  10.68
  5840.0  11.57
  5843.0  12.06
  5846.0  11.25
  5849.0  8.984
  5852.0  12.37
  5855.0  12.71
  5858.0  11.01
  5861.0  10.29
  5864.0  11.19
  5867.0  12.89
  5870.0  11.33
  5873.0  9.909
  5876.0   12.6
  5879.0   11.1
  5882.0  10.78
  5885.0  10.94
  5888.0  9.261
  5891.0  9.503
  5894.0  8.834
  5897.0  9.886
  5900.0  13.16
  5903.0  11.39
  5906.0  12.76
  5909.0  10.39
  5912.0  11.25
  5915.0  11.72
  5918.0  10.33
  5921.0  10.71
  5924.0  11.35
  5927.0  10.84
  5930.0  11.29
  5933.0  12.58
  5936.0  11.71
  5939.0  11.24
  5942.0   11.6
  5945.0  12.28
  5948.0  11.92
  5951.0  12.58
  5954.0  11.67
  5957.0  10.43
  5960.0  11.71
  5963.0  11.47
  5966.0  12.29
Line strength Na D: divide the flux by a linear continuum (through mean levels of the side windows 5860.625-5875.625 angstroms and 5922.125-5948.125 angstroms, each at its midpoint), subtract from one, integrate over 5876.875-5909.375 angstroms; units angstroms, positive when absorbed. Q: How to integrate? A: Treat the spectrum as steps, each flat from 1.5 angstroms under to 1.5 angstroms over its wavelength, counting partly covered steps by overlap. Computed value 1.83 angstroms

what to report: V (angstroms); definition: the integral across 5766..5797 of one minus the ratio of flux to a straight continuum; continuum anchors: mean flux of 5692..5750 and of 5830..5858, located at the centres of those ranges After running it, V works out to 1.7 angstroms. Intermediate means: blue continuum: 11.6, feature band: 10.9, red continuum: 11.5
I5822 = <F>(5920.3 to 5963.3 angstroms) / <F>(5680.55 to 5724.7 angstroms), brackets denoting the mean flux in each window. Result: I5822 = 1.01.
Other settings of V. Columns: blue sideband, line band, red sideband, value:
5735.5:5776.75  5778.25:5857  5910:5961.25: 0.99 angstroms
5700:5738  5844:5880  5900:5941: 0.41 angstroms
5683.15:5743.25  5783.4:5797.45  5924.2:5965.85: 1.37 angstroms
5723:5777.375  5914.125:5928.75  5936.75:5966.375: 0.87 angstroms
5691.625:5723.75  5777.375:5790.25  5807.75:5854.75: 1.62 angstroms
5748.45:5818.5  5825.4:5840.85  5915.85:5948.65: -0.80 angstroms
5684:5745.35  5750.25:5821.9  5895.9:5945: 2.09 angstroms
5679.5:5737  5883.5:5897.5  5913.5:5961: 2.22 angstroms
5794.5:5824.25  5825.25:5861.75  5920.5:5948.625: -0.05 angstroms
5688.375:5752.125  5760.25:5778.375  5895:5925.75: 0.34 angstroms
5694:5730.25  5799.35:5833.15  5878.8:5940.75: -0.73 angstroms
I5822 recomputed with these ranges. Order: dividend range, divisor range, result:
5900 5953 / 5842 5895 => 1.06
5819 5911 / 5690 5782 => 0.98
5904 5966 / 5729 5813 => 1.03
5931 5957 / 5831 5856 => 1.02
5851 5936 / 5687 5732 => 0.97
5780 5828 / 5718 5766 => 0.97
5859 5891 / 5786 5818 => 1.00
